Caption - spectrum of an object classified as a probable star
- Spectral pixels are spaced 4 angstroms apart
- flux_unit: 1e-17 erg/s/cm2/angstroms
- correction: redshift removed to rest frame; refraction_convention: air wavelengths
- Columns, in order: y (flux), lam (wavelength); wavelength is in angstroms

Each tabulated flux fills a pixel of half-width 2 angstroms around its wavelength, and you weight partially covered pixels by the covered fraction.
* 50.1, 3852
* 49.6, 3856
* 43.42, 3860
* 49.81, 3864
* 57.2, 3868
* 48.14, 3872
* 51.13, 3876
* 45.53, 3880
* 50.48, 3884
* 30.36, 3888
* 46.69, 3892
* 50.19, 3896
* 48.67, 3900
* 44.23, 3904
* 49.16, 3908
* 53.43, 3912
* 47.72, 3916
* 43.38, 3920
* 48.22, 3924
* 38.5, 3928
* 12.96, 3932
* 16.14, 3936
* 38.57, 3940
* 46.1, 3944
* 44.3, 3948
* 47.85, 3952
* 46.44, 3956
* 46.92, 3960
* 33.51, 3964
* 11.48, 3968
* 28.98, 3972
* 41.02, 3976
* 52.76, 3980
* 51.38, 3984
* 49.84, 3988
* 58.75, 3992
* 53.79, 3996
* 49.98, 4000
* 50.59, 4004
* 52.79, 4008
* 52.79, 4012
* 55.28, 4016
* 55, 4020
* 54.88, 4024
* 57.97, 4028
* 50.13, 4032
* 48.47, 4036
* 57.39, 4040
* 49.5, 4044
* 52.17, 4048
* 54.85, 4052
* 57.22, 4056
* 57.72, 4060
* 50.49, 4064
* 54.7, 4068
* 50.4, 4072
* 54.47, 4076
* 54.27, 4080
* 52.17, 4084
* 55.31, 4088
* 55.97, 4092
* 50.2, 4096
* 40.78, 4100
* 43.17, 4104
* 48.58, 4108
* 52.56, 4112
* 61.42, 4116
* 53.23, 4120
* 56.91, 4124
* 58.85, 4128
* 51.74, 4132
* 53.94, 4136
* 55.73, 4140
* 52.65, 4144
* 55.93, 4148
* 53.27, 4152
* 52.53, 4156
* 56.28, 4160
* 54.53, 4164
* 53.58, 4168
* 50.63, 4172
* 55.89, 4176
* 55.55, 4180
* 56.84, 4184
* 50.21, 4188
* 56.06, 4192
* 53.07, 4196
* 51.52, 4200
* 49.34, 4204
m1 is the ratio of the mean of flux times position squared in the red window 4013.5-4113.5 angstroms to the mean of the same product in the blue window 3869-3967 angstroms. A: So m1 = 1.33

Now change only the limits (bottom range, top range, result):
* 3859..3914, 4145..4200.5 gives 1.30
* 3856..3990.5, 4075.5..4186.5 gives 1.38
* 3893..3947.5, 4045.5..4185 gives 1.42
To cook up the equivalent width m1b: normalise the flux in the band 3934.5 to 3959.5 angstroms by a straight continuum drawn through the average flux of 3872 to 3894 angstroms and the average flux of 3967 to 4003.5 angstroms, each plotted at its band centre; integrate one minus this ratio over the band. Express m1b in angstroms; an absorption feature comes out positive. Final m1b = 2.5 angstroms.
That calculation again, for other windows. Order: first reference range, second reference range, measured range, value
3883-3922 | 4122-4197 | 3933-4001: 9.51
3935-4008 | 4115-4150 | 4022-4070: -4.79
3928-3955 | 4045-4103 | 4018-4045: -3.72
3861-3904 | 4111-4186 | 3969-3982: 2.98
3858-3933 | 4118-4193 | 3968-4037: -0.58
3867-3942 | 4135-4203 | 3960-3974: 5.44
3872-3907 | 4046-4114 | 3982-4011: -1.76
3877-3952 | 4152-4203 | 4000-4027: -3.99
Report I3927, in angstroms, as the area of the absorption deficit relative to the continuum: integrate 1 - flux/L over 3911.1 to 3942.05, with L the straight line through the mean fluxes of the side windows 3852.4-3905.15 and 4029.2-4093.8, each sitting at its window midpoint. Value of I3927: 7.69 angstroms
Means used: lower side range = 47.5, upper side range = 53.5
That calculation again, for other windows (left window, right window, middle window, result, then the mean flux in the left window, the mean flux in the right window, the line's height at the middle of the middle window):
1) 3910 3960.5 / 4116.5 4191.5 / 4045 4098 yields -4.84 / 40.6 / 54.5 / 49.3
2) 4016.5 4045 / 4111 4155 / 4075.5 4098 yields 0.30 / 53.6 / 55.1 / 54.4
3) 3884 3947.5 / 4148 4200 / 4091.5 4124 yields -0.06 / 41.3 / 54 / 50.8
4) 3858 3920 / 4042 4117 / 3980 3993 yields -0.73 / 47.6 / 52.3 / 50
